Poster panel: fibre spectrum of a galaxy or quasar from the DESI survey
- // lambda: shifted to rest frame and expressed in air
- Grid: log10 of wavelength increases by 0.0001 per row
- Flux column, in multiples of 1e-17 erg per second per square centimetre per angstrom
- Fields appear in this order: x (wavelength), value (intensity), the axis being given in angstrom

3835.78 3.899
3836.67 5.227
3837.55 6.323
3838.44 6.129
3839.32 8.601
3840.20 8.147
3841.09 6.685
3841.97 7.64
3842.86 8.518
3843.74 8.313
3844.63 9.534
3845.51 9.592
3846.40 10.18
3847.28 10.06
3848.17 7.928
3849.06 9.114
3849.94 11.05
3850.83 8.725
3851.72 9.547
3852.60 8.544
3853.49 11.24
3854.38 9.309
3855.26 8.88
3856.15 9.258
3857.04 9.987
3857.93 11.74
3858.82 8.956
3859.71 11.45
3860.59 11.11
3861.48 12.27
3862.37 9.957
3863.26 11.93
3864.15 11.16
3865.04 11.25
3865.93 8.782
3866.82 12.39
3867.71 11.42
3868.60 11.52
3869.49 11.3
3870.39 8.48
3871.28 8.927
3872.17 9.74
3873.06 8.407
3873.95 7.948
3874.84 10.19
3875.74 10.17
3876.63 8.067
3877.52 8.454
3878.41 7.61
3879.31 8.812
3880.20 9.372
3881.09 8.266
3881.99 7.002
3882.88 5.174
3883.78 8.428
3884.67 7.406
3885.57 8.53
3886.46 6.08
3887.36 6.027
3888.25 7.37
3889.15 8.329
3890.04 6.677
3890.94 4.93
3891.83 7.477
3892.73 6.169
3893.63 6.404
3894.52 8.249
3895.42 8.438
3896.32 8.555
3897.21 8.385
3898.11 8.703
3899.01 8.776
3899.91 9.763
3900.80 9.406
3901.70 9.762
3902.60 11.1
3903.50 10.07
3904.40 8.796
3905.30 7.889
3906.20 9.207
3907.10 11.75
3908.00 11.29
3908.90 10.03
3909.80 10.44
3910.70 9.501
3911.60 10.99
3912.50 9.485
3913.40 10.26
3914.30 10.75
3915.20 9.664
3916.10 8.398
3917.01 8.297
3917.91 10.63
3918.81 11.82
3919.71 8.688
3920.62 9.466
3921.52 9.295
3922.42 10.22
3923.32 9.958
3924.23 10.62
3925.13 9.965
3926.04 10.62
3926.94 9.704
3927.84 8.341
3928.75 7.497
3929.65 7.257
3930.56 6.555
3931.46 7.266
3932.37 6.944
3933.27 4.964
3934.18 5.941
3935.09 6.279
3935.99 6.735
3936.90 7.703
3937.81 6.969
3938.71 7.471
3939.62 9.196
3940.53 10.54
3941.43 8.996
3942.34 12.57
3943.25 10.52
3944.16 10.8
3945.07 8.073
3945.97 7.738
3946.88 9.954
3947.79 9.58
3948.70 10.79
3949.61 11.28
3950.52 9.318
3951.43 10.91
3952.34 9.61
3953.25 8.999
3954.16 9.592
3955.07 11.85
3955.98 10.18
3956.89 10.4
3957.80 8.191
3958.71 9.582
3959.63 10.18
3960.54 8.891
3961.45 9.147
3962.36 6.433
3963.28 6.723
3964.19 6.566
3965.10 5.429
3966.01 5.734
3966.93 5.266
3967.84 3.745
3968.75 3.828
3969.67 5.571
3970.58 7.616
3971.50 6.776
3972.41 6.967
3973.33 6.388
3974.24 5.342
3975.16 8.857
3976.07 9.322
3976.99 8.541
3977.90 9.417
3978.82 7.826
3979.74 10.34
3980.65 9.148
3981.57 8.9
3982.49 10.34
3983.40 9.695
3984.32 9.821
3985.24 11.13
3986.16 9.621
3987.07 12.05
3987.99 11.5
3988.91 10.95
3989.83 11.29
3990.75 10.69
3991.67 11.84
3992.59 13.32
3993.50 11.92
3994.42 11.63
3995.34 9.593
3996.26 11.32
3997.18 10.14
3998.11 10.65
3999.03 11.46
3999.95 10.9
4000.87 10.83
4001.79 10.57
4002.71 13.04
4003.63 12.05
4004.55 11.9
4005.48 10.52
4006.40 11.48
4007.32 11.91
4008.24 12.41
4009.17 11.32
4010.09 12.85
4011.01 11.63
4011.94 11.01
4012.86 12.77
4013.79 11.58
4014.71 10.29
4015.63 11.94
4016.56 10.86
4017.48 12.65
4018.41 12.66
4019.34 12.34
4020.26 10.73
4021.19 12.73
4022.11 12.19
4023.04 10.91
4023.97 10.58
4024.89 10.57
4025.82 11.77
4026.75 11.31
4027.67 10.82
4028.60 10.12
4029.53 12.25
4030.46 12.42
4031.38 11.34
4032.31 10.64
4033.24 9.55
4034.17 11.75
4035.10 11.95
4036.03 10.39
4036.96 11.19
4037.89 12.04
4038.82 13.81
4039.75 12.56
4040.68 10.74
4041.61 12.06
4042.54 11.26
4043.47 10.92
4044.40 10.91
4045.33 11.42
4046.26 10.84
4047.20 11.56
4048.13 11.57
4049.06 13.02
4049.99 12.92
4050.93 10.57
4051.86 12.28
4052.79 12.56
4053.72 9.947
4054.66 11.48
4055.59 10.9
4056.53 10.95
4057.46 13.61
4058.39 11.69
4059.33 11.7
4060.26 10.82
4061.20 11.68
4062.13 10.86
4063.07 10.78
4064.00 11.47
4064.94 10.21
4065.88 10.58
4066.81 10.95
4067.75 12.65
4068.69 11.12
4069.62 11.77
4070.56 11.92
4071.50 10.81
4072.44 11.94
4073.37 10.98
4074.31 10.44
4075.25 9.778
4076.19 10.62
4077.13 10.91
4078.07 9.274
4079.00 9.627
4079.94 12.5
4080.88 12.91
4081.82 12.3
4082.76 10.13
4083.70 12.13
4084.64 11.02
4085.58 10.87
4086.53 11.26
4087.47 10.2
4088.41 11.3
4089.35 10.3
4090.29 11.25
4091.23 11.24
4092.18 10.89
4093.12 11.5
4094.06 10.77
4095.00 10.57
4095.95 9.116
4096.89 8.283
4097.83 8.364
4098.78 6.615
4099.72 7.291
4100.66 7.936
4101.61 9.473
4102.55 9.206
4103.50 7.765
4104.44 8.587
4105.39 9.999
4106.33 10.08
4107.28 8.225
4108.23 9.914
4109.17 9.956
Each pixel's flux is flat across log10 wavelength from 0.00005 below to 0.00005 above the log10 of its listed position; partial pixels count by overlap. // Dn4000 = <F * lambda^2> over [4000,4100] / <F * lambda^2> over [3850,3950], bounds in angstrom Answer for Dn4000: 1.33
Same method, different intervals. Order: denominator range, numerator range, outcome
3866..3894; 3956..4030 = 1.28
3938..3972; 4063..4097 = 1.36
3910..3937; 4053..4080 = 1.35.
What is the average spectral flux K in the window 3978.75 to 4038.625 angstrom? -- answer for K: 11.2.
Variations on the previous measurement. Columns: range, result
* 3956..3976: 7.14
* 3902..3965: 9.19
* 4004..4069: 11.5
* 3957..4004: 9.17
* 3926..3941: 7.57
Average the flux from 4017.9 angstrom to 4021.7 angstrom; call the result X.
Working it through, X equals 12.1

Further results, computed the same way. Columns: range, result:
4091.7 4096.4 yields 10.6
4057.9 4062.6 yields 11.4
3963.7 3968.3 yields 5.37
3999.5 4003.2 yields 11.4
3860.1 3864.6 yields 11.3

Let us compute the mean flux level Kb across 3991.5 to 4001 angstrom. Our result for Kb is 11.2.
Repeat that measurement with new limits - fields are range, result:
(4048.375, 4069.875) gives 11.5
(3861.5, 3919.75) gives 9.09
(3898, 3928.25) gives 9.83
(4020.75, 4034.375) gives 11.3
